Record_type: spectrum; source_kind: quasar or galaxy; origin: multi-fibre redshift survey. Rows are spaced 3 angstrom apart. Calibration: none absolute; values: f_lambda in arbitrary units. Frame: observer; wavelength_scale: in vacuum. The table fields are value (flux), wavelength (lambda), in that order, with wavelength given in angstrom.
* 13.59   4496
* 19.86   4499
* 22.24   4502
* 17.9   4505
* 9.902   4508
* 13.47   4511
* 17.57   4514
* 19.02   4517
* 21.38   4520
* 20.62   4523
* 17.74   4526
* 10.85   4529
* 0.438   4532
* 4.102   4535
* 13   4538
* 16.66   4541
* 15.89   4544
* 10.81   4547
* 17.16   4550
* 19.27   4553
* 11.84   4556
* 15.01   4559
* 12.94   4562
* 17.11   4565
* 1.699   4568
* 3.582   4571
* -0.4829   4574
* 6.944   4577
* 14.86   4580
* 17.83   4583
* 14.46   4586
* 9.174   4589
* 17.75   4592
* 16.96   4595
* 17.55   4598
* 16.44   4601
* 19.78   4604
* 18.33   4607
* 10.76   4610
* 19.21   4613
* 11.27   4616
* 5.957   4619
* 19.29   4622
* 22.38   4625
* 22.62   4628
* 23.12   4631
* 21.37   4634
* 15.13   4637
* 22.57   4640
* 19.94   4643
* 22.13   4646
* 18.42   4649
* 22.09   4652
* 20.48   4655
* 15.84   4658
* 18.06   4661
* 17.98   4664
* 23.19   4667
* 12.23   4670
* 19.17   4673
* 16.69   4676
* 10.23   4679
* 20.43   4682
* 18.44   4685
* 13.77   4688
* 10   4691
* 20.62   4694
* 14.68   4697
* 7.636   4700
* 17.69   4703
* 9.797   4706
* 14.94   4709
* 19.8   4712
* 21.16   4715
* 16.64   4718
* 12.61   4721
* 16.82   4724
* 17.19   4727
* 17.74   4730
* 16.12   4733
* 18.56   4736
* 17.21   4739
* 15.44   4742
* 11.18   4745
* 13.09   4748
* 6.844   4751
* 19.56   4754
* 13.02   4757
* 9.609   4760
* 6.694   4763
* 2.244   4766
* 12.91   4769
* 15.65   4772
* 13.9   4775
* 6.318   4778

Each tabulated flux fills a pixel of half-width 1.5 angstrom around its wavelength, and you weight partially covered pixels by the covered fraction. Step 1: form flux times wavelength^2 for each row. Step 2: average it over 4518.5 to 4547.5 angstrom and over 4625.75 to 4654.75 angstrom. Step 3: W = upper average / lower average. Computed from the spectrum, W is 1.65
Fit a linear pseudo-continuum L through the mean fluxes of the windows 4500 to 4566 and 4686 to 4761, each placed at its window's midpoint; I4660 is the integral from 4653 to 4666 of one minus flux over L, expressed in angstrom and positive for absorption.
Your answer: -3.1 angstrom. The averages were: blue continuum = 14.8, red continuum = 14.9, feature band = 18.4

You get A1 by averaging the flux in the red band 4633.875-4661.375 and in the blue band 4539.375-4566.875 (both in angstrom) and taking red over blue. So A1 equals 1.3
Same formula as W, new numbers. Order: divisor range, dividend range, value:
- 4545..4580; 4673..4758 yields 1.52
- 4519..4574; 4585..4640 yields 1.41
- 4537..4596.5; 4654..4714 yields 1.34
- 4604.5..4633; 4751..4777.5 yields 0.69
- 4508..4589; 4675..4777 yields 1.22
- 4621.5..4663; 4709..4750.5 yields 0.83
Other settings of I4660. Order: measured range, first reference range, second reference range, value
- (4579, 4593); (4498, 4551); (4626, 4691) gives 1.6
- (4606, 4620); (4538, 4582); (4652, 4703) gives 0.7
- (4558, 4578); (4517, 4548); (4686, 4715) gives 8.4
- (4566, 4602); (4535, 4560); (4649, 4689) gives 9.4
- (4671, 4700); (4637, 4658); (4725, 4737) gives 5.2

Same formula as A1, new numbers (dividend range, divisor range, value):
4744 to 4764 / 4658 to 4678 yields 0.66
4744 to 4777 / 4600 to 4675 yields 0.62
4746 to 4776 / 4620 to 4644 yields 0.55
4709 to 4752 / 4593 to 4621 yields 1.04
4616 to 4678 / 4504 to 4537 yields 1.35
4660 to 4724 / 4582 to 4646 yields 0.92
